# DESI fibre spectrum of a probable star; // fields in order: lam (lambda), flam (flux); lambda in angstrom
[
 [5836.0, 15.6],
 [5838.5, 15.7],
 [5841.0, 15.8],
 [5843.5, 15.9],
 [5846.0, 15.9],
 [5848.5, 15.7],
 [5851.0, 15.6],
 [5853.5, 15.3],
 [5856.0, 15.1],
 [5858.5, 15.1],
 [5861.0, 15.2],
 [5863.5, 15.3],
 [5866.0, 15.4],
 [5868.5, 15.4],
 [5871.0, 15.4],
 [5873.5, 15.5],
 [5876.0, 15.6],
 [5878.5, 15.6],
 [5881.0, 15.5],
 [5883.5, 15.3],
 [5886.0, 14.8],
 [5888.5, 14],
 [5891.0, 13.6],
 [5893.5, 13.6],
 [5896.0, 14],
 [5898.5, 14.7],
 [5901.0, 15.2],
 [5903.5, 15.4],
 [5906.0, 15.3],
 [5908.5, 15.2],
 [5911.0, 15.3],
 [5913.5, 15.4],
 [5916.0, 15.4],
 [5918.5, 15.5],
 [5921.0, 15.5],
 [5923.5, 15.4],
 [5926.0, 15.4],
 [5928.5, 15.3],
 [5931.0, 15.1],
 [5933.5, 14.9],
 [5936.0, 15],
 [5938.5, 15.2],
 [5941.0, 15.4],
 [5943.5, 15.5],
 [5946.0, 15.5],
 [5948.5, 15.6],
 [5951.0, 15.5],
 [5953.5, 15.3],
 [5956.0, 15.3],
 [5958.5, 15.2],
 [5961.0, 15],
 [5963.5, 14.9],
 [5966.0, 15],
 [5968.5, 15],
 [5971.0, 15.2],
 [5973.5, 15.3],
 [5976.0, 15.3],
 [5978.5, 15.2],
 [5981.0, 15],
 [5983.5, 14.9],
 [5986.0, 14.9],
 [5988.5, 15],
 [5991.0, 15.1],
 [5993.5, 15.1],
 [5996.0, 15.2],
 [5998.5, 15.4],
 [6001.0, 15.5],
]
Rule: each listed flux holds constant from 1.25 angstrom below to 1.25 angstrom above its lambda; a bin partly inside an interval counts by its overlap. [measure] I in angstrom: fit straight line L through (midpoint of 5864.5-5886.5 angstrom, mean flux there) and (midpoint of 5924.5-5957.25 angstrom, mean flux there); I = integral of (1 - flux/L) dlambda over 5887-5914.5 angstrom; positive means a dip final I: 1.2 angstrom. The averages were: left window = 15.4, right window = 15.3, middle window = 14.7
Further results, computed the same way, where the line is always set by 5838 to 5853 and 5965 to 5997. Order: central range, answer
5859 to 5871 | 0.3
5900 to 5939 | 0.3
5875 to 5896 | 1.2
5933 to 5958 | -0.1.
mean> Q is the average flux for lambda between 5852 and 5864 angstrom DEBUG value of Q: 15.2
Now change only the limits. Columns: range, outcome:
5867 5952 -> 15.1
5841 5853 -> 15.7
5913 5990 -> 15.2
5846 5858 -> 15.5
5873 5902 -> 14.8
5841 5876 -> 15.5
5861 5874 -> 15.4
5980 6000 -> 15.1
